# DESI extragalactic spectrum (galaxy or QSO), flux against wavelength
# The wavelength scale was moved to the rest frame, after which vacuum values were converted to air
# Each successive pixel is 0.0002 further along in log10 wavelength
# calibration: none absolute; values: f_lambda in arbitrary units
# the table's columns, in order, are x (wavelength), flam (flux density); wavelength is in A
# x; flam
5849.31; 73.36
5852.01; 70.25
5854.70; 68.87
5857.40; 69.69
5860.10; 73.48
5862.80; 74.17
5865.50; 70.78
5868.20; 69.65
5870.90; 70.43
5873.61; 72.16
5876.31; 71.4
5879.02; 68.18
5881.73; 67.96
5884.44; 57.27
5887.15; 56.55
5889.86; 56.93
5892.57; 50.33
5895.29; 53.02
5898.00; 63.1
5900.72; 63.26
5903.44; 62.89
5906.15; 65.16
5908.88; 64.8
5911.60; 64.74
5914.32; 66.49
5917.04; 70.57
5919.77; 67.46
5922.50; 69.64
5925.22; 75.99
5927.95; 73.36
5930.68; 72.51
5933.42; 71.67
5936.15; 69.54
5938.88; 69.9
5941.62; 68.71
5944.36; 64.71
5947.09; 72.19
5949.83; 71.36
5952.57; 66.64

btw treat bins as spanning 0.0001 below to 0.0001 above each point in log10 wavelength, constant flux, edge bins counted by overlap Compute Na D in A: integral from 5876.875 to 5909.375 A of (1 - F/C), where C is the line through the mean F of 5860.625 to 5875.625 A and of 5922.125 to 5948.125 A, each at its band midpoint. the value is 4.73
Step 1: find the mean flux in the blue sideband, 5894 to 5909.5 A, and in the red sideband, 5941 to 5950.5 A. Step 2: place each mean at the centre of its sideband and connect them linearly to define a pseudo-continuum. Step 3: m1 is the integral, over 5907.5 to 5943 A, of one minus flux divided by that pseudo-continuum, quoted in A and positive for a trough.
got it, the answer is -2.1 A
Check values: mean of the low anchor 61.9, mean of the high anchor 69.2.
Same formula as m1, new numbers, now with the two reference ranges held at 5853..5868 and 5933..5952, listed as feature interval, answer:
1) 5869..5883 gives 0.18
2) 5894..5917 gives 2.26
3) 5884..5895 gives 2.45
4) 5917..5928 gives -0.21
